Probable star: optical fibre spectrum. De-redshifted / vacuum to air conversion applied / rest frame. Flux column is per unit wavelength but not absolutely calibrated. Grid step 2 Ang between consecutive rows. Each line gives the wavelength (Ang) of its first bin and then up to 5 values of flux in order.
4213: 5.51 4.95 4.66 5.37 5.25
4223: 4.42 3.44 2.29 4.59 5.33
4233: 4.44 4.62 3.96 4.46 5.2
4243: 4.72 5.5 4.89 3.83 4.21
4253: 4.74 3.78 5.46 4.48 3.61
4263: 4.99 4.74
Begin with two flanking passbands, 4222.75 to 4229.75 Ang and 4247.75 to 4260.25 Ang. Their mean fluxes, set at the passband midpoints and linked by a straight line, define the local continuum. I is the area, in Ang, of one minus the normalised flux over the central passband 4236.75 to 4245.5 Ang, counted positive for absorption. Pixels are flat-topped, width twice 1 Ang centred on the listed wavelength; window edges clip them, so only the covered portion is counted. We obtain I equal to -1.7 Ang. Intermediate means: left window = 3.57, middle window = 4.8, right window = 4.41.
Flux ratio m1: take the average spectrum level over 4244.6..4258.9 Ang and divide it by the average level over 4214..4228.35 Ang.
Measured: 1.05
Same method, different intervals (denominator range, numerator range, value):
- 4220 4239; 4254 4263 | 1.03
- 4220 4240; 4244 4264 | 1.06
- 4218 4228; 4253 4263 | 1.07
